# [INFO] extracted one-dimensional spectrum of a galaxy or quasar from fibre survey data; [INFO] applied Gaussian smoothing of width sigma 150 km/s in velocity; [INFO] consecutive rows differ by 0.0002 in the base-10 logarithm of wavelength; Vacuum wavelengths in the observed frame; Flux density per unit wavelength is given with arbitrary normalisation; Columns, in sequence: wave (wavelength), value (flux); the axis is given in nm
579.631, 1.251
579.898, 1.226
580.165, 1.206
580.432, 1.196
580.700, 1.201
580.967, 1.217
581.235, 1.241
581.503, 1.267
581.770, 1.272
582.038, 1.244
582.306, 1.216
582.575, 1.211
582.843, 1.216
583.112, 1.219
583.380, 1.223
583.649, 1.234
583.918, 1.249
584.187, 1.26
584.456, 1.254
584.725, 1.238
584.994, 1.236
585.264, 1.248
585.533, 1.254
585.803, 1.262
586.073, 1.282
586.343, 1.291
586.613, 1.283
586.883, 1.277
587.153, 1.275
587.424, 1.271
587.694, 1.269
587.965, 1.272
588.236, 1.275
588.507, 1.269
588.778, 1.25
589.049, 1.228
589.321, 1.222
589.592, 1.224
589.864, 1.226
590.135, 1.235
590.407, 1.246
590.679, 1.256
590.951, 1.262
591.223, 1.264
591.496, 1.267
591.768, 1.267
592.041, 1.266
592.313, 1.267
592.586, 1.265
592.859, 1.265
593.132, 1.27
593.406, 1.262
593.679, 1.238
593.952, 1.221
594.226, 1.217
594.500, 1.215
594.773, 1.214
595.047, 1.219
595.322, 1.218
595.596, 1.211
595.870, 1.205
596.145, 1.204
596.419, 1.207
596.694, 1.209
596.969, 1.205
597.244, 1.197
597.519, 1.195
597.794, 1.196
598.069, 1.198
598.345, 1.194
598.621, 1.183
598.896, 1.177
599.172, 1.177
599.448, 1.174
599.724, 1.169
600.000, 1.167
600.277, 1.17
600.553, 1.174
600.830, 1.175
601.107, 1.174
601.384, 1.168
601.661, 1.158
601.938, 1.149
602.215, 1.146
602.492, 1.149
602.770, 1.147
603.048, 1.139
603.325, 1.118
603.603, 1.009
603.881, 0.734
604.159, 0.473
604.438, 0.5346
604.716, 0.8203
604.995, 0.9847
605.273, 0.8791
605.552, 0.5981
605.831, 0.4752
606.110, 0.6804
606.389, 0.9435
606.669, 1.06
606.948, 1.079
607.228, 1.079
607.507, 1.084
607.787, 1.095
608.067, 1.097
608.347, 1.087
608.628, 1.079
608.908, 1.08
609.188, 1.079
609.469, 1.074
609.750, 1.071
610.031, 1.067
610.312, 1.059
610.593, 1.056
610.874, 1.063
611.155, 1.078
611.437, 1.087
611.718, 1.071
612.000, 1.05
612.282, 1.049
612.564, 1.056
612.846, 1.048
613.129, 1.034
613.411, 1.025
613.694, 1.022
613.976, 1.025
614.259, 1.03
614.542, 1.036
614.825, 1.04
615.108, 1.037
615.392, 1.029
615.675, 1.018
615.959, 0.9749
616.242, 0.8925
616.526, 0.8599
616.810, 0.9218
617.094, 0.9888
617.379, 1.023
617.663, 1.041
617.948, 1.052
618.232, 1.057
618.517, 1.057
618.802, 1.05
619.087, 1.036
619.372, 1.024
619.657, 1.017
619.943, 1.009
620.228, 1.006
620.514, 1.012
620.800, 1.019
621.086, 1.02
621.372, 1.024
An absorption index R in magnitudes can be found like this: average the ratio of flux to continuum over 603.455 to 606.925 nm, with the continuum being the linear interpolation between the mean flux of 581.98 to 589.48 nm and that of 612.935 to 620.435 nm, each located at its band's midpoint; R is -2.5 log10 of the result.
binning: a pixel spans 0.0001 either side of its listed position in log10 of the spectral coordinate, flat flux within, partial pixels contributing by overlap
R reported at 0.38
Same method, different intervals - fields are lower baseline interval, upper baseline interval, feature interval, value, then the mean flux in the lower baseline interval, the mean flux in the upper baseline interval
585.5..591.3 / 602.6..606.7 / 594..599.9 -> -0.16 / 1.26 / 0.836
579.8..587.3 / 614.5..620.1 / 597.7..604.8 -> 0.04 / 1.24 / 1.01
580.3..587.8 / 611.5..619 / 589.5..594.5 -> -0.05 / 1.25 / 1.02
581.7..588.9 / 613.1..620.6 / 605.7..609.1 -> 0.10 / 1.25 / 1.01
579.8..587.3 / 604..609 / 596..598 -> -0.16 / 1.24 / 0.894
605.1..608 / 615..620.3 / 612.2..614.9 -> -0.07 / 0.904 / 1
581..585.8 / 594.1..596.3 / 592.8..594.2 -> -0.03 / 1.24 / 1.21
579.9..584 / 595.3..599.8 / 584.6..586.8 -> -0.04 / 1.23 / 1.2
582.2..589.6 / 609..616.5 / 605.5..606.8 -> 0.39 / 1.25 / 1.04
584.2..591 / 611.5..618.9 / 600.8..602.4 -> -0.02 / 1.26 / 1.02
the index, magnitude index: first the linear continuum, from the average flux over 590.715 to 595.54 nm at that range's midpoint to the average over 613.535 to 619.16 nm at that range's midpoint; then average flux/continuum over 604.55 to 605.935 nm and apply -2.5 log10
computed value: 0.43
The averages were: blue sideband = 1.25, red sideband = 1.01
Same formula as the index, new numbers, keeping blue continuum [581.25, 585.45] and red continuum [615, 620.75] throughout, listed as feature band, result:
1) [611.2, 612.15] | -0.02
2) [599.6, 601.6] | -0.05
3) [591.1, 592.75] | -0.08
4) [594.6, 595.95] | -0.05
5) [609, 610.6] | -0.01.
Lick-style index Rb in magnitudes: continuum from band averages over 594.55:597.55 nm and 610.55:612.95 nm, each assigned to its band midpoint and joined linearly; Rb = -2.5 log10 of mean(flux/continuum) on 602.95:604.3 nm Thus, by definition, 0.27 mag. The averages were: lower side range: 1.21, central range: 0.887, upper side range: 1.06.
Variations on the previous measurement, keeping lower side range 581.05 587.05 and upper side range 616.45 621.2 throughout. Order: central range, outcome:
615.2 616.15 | 0.034 mag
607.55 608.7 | -0.003 mag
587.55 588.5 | -0.043 mag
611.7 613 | 0.005 mag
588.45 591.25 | -0.029 mag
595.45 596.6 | -0.036 mag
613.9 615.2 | 0.009 mag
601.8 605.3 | 0.180 mag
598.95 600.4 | -0.027 mag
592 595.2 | -0.052 mag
